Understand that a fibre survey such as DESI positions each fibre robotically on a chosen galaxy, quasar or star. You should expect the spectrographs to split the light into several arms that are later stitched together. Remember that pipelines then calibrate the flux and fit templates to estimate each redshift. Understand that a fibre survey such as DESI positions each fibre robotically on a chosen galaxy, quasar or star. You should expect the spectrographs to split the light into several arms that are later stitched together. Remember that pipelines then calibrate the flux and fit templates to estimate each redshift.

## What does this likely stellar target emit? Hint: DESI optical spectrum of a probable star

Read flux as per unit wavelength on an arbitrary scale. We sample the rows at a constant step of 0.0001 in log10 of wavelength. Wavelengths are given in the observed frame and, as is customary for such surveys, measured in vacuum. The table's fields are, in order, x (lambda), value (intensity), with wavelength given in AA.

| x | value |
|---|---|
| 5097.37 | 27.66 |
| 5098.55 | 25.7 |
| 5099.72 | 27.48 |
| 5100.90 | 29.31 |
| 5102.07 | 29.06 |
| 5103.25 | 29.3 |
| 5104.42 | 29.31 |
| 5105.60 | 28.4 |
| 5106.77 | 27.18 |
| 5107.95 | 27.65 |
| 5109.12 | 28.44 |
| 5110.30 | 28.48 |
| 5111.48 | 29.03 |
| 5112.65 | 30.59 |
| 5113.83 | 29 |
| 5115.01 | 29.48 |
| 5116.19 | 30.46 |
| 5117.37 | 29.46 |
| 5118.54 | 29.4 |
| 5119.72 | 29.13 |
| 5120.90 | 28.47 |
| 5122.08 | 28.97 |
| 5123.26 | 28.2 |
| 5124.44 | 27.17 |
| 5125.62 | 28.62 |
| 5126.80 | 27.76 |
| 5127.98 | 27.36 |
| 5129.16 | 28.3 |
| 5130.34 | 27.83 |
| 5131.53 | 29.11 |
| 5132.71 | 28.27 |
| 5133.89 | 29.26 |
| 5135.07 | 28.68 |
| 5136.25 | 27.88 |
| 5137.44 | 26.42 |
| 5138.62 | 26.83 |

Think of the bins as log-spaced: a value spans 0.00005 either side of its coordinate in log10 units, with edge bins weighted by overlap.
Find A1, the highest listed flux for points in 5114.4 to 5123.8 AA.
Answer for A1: 30.46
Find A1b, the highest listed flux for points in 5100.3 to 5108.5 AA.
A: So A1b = 29.31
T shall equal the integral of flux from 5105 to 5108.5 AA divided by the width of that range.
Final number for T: 27.7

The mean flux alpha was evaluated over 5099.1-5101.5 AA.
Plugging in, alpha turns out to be 28.4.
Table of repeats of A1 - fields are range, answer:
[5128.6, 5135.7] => 29.26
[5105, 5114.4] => 30.59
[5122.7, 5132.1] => 29.11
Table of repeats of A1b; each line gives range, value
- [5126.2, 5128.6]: 27.76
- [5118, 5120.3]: 29.4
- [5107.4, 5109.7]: 28.44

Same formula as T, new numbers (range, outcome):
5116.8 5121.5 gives 29.1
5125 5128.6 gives 27.9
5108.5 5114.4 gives 29.1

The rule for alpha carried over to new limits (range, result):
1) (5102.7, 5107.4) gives 28.5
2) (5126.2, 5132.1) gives 28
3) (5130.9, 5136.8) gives 28.6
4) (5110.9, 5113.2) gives 29.9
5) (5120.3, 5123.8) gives 28.5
